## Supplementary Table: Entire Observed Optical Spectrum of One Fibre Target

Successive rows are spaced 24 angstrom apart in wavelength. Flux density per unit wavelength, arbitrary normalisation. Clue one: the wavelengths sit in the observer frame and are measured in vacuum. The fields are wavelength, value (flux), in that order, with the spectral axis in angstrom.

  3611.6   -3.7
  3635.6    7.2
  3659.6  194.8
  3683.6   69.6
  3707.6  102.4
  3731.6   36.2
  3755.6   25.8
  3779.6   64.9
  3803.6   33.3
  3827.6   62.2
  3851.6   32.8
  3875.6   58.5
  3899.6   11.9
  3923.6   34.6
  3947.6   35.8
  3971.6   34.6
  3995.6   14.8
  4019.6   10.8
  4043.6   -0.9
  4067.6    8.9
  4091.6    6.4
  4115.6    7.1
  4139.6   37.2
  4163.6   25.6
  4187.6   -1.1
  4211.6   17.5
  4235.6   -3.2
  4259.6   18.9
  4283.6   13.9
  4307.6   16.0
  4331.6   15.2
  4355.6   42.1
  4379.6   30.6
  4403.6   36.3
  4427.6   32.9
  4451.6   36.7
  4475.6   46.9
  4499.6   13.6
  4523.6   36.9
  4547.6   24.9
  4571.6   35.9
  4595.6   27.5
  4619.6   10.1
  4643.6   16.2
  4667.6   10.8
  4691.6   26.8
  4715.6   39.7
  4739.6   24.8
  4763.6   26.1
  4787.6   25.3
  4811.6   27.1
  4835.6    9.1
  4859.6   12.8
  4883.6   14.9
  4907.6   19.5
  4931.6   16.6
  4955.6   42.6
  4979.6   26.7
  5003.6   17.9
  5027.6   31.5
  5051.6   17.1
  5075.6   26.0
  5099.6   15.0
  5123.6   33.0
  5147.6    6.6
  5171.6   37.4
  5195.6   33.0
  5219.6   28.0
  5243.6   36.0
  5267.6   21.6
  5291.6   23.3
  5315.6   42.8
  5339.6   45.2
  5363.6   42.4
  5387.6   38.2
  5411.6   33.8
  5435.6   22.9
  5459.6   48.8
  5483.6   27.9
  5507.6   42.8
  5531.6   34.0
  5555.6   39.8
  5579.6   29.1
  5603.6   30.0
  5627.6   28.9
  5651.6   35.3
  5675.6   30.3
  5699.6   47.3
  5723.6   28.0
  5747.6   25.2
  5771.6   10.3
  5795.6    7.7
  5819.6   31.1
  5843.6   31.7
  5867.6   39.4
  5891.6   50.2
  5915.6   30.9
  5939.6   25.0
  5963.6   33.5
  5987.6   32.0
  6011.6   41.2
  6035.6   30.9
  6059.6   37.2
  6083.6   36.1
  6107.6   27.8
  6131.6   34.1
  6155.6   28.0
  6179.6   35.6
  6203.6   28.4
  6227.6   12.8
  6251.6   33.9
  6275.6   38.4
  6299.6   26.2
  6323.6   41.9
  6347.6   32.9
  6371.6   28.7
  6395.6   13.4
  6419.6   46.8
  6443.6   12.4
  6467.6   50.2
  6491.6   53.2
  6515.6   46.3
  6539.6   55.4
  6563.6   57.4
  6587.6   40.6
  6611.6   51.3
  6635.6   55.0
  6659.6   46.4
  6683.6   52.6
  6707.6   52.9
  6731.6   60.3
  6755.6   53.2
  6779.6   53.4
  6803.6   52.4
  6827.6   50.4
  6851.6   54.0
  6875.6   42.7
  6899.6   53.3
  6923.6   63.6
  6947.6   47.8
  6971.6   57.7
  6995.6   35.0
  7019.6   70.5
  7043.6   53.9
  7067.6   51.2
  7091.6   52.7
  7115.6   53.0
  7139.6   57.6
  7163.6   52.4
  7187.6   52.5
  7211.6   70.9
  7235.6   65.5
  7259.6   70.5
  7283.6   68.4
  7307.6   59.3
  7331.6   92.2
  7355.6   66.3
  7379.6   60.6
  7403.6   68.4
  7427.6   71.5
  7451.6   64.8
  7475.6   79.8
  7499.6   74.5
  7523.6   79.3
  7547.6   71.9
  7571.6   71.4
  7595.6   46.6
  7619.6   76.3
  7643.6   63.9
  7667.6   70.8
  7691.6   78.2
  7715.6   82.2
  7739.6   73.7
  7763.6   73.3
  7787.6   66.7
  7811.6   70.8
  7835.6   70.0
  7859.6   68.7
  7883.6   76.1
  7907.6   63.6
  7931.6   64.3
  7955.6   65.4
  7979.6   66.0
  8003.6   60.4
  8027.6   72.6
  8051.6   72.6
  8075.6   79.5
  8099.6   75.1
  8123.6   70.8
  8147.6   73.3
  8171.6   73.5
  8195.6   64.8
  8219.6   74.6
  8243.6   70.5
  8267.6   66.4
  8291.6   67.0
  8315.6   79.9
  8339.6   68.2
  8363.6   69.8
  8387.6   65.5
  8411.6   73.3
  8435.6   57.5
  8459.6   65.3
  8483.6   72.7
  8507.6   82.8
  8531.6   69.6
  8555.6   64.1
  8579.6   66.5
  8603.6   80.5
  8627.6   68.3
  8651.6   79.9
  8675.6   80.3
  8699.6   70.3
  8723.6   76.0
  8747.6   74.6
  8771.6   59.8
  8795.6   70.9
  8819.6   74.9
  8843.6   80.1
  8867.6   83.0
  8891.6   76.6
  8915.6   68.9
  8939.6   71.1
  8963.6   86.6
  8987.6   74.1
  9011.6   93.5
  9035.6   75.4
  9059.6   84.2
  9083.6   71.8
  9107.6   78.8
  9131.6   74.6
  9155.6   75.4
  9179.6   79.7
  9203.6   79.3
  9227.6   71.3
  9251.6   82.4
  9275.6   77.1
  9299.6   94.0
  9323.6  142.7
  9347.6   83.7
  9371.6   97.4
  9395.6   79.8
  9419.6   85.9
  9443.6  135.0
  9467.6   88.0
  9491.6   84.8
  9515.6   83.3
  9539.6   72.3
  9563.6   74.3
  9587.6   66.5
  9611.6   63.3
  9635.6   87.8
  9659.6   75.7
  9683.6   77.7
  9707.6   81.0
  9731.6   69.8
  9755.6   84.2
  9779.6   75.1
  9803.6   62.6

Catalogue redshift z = 0.63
